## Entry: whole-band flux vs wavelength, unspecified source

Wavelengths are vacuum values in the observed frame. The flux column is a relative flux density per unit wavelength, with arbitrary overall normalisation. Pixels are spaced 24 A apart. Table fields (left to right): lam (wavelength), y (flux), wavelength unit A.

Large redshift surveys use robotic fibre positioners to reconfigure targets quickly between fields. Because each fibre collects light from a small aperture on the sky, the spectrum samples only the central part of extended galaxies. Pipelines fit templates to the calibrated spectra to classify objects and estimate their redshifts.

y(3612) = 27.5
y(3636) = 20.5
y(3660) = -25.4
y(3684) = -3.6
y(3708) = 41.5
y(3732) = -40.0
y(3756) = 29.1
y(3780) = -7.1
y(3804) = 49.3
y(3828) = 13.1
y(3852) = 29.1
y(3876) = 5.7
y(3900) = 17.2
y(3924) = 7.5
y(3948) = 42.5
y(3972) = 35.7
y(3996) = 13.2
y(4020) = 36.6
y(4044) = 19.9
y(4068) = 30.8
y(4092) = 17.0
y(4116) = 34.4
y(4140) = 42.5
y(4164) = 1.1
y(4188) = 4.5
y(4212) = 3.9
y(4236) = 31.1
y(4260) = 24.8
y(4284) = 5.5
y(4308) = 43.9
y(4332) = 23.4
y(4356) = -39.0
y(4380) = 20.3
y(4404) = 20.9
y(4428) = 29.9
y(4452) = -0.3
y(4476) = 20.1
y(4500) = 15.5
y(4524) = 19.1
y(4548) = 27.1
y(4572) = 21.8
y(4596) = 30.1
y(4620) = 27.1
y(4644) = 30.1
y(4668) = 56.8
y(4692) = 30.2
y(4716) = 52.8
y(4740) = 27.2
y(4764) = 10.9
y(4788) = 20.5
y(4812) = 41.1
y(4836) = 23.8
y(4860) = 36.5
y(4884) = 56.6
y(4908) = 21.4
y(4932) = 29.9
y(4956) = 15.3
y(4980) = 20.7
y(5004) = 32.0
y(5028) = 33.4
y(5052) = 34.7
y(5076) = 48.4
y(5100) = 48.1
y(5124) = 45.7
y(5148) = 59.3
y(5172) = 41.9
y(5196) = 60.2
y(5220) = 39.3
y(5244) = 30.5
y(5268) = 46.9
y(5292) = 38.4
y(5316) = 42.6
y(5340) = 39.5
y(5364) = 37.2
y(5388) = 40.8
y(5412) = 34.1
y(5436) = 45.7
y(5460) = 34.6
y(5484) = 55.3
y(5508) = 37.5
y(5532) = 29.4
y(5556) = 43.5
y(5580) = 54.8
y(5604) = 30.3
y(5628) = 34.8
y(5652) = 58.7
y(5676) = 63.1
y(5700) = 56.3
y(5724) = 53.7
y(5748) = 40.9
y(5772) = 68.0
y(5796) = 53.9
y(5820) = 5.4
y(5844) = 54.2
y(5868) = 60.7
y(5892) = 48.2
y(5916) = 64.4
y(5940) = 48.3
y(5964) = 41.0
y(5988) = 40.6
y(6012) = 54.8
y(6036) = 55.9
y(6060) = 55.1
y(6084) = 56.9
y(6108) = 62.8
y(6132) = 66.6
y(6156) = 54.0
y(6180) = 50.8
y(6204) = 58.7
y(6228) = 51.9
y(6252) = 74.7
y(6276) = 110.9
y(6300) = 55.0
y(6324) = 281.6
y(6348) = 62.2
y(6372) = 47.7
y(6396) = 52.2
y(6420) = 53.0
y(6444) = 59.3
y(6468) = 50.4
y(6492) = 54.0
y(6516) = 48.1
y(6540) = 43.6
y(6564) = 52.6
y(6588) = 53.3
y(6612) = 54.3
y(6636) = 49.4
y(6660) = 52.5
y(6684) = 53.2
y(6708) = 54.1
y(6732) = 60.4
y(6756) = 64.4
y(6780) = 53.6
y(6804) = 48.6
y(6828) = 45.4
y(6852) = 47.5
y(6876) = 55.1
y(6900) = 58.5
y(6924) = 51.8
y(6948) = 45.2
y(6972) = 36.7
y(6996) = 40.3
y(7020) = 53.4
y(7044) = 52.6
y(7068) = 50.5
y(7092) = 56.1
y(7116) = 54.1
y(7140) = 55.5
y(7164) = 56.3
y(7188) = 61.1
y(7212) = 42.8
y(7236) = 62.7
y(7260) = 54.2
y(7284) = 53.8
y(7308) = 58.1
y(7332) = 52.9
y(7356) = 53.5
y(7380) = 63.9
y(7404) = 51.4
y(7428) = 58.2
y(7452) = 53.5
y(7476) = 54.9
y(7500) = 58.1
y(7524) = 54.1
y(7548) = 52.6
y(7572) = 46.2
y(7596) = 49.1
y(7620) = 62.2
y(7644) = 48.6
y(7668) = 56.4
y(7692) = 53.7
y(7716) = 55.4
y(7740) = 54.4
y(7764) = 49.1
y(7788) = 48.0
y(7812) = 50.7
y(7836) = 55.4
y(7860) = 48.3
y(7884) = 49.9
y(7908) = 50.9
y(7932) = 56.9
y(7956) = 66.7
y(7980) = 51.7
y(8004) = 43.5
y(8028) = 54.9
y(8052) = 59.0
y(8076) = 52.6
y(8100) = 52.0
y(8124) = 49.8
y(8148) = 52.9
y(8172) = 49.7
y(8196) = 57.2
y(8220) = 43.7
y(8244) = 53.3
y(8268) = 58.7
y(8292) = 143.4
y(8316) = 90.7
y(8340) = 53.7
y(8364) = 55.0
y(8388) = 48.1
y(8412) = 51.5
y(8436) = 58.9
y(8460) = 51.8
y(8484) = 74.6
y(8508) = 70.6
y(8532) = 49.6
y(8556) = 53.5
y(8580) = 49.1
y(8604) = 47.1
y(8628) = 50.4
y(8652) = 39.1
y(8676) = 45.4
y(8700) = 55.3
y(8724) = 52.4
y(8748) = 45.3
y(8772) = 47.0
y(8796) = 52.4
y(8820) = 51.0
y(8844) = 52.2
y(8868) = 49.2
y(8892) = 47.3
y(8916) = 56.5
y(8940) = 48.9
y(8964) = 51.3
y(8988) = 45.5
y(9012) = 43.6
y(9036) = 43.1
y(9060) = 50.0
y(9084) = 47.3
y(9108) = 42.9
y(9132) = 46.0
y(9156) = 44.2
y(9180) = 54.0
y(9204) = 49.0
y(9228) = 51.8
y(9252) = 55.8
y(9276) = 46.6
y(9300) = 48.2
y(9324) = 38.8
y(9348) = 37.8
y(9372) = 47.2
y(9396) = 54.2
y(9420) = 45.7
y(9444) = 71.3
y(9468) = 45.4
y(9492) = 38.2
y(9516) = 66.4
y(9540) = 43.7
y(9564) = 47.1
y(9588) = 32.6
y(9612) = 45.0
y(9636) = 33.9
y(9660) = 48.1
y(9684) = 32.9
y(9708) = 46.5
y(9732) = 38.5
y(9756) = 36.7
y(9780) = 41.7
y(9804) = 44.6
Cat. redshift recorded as 0.26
